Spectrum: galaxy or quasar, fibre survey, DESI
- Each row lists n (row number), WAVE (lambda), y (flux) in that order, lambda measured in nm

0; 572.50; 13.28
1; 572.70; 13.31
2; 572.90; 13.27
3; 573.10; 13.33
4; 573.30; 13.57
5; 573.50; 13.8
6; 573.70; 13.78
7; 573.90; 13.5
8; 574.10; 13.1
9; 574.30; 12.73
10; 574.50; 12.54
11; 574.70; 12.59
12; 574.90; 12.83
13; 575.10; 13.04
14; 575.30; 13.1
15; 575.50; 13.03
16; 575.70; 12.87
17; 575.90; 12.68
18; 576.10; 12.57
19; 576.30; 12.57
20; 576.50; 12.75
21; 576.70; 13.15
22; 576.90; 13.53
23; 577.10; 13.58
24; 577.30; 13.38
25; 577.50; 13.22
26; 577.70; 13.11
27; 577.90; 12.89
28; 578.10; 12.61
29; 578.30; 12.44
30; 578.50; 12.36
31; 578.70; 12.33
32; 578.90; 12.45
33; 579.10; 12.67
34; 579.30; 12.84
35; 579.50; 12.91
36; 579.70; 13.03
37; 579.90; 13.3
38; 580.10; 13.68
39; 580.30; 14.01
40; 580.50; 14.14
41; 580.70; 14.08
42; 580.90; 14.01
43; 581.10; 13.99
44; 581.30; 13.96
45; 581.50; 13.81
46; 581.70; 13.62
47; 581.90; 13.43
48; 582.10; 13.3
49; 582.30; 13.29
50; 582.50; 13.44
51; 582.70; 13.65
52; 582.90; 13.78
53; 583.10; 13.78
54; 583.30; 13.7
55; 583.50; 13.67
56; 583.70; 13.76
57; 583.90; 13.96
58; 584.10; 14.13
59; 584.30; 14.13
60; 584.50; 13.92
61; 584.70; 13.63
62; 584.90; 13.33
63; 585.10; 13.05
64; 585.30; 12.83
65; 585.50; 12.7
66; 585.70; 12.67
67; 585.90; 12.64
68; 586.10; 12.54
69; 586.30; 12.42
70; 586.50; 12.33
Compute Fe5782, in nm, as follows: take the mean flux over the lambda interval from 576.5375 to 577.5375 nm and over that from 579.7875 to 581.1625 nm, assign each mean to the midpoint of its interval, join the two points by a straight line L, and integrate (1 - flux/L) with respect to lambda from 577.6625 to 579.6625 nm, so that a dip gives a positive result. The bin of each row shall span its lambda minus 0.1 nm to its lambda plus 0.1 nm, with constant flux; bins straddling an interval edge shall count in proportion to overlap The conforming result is 0.14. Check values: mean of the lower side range 13.3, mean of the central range 12.7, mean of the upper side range 13.9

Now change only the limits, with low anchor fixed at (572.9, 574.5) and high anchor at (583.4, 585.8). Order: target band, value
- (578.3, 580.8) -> 0.05 nm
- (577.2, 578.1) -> 0.02 nm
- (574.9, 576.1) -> 0.04 nm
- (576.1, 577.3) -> 0.03 nm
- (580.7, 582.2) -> -0.04 nm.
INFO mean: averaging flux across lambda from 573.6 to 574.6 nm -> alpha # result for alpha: 13.1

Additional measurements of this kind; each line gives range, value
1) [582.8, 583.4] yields 13.8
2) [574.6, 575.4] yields 12.9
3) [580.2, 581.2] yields 14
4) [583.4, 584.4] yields 13.9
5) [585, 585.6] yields 12.9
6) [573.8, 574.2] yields 13.3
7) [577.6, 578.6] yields 12.7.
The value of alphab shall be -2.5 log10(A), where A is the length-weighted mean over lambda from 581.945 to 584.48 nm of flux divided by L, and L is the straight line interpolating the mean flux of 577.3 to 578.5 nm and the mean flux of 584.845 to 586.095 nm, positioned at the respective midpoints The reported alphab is -0.07 mag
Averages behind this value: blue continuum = 12.9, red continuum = 12.8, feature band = 13.7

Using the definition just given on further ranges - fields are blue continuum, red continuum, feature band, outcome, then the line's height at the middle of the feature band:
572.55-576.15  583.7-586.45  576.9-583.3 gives -0.013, 13.2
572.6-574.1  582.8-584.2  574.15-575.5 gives 0.058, 13.5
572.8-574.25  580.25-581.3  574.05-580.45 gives 0.066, 13.8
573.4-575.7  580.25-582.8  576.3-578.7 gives 0.033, 13.4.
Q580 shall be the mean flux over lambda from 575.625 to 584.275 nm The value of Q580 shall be 13.3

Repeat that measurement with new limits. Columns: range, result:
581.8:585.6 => 13.6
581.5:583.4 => 13.6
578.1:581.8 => 13.3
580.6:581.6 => 14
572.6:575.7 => 13.2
